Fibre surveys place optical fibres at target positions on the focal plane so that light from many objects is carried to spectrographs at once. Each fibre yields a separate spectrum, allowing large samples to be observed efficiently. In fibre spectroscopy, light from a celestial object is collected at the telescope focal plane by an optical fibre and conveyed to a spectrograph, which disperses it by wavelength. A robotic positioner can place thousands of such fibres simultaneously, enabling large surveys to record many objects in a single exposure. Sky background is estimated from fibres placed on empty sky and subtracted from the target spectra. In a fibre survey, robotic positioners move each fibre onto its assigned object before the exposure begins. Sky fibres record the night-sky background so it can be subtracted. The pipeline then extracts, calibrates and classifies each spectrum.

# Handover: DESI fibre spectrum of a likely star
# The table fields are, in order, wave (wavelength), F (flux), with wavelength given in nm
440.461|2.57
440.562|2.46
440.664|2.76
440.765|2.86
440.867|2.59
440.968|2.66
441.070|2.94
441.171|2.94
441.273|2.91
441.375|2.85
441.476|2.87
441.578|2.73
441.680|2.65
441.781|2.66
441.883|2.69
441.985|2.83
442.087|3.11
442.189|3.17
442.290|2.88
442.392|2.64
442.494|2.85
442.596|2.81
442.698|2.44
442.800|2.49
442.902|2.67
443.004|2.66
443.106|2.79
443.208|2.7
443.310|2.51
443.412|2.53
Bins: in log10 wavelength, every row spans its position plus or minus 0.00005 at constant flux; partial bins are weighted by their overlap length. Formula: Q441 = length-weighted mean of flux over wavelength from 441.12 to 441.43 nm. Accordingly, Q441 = 2.9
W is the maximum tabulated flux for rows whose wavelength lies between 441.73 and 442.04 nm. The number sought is 2.83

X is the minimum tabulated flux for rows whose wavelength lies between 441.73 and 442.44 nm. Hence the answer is 2.64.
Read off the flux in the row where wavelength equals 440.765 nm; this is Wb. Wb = 2.86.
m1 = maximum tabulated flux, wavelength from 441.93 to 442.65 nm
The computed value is 3.17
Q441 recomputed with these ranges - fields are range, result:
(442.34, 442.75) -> 2.68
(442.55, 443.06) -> 2.61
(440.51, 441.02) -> 2.67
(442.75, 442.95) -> 2.58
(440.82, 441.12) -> 2.73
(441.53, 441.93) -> 2.68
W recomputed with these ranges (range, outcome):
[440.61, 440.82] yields 2.86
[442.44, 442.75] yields 2.85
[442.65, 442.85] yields 2.49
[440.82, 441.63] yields 2.94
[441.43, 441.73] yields 2.87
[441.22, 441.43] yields 2.91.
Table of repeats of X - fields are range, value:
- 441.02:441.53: 2.85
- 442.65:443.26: 2.44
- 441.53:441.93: 2.65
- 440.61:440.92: 2.59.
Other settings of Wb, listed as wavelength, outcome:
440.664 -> 2.76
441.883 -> 2.69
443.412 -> 2.53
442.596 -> 2.81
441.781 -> 2.66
